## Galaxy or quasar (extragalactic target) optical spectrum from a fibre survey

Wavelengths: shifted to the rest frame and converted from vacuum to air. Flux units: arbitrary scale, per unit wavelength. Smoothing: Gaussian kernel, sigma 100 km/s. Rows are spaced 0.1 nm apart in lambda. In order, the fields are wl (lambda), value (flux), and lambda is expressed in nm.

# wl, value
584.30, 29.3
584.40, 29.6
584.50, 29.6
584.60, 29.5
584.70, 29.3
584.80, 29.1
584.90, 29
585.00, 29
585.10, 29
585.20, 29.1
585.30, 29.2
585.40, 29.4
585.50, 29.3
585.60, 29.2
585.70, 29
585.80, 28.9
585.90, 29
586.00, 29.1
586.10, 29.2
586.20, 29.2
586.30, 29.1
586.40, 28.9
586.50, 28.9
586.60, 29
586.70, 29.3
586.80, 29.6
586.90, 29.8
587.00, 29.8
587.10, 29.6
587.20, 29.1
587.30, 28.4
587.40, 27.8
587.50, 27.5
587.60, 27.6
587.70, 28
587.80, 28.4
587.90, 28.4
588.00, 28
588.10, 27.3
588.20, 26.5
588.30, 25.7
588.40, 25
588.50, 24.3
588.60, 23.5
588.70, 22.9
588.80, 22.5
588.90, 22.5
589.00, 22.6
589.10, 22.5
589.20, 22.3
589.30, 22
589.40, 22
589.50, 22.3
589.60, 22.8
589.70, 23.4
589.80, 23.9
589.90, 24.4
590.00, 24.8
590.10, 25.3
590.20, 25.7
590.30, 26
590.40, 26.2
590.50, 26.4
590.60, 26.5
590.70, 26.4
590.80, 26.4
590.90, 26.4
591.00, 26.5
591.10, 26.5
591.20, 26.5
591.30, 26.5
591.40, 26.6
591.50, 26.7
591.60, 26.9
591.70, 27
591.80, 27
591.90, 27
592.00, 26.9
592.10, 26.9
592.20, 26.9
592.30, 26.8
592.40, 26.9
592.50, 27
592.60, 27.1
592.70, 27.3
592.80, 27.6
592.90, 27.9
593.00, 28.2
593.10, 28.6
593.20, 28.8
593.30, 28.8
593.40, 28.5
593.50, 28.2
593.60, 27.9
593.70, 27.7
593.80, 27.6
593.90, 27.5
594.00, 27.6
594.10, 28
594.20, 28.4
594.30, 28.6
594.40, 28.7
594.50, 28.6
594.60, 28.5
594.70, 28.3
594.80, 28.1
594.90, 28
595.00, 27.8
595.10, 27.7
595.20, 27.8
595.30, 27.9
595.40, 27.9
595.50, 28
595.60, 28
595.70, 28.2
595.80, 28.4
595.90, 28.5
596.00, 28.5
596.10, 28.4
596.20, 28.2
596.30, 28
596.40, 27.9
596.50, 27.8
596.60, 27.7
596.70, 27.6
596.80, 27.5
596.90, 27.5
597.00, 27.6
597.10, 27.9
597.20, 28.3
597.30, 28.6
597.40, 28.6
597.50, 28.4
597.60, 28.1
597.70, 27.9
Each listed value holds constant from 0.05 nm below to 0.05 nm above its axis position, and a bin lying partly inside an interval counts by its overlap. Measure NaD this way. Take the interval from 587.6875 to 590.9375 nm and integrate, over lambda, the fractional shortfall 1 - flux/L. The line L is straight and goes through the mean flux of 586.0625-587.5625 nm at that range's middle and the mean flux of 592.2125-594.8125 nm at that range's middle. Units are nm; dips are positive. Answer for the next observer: 0.43 nm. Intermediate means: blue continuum 29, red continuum 28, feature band 24.8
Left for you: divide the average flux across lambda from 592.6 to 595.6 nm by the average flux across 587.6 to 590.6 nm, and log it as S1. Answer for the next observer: 1.13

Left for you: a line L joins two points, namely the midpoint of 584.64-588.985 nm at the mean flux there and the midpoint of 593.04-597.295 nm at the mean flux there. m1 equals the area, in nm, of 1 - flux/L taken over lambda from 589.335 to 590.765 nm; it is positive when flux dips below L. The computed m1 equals 0.17 nm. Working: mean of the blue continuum 27.9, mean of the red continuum 28.1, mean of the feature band 24.7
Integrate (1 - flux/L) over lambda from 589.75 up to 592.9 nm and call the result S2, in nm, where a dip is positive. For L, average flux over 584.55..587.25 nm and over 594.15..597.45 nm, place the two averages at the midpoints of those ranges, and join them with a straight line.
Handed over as 0.24 nm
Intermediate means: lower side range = 29.2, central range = 26.4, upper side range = 28.1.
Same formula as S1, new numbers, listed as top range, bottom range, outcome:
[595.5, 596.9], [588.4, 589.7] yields 1.23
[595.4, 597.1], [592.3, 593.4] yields 1.01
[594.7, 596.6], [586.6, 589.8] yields 1.08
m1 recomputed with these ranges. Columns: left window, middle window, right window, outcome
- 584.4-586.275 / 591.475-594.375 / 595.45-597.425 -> 0.08 nm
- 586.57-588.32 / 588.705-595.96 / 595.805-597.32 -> 0.40 nm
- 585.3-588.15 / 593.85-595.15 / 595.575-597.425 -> 0.00 nm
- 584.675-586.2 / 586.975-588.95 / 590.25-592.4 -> 0.10 nm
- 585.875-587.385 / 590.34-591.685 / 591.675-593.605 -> 0.07 nm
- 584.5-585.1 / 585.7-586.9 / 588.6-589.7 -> -0.10 nm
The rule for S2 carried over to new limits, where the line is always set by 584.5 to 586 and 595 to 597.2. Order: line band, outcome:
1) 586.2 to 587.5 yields 0.00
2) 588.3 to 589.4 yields 0.22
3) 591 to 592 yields 0.06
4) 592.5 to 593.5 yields 0.01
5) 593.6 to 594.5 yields 0.00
